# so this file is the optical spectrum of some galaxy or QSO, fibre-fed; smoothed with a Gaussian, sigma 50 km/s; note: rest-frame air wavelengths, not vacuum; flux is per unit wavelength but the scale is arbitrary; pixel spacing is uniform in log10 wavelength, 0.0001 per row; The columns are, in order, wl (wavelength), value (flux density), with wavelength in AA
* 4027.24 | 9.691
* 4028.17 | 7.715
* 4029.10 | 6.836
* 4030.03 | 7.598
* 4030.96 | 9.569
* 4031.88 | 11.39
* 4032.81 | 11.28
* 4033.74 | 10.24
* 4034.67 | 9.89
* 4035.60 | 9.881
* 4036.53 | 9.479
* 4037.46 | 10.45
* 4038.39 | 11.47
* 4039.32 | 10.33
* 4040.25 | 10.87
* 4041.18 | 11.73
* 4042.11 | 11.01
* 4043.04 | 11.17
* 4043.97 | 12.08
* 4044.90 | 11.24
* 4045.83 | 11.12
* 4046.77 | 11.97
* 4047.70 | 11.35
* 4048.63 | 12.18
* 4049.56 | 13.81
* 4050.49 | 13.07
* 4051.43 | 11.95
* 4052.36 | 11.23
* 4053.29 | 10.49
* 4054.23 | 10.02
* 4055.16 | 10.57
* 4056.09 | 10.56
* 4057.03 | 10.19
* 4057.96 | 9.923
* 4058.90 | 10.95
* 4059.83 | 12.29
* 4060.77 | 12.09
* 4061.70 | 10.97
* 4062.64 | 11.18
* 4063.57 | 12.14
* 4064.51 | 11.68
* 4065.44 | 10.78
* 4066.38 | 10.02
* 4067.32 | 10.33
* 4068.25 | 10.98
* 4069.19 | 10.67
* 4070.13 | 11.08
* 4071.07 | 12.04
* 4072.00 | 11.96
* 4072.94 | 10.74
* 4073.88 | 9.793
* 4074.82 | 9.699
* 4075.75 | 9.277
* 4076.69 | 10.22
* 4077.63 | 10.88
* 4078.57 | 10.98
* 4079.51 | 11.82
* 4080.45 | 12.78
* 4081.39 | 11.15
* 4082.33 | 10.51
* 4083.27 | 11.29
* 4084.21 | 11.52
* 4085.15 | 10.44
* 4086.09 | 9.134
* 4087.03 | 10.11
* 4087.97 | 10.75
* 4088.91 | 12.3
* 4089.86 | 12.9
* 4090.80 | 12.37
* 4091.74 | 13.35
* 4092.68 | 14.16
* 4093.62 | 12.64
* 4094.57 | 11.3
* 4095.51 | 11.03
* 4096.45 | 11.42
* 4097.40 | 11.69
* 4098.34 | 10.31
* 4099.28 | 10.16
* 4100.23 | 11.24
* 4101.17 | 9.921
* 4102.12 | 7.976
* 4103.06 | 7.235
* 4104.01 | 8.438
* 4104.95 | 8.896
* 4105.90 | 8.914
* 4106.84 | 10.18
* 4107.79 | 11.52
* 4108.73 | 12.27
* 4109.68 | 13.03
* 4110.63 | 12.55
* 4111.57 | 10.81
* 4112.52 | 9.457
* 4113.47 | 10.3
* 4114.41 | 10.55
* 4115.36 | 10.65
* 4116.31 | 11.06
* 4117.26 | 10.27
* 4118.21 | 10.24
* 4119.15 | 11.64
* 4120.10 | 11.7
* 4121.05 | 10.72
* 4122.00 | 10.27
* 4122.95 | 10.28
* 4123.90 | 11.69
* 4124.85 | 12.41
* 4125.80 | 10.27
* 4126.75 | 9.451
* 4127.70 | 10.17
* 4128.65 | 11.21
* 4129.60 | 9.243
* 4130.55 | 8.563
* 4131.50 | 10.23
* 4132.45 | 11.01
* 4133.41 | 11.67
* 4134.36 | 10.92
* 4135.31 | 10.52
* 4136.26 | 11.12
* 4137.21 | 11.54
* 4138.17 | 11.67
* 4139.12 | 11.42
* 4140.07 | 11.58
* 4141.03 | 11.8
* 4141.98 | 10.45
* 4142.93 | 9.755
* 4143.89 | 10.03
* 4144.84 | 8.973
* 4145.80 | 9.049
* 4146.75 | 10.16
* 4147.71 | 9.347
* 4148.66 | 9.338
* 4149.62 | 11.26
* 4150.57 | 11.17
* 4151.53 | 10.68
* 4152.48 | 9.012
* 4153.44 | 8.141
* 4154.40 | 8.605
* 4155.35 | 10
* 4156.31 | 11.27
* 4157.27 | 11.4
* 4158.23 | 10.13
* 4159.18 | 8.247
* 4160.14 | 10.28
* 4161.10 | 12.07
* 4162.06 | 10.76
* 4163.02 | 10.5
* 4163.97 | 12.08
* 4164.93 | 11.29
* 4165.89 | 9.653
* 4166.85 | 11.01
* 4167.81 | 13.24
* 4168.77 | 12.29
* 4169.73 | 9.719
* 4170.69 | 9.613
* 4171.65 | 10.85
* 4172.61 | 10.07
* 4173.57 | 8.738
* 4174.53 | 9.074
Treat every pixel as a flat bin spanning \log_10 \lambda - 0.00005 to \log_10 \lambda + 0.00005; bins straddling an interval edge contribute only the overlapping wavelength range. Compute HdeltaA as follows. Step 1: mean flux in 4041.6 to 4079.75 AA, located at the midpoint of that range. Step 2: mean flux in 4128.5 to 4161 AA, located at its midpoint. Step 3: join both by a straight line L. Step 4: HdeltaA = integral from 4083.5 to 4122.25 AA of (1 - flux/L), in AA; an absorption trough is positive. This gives -0.6 AA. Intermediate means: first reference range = 11.1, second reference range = 10.3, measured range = 10.9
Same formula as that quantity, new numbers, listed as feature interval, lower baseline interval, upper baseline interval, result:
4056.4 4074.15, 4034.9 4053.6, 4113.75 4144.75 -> 0.2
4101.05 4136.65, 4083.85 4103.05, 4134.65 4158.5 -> 1.0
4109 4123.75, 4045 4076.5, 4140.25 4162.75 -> -0.6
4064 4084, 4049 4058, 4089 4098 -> 1.5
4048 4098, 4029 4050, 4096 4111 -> -3.4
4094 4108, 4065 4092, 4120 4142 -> 1.2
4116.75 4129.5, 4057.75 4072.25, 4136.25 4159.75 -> -0.3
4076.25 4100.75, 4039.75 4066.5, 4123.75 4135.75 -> -1.0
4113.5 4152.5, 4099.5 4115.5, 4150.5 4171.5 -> -0.8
